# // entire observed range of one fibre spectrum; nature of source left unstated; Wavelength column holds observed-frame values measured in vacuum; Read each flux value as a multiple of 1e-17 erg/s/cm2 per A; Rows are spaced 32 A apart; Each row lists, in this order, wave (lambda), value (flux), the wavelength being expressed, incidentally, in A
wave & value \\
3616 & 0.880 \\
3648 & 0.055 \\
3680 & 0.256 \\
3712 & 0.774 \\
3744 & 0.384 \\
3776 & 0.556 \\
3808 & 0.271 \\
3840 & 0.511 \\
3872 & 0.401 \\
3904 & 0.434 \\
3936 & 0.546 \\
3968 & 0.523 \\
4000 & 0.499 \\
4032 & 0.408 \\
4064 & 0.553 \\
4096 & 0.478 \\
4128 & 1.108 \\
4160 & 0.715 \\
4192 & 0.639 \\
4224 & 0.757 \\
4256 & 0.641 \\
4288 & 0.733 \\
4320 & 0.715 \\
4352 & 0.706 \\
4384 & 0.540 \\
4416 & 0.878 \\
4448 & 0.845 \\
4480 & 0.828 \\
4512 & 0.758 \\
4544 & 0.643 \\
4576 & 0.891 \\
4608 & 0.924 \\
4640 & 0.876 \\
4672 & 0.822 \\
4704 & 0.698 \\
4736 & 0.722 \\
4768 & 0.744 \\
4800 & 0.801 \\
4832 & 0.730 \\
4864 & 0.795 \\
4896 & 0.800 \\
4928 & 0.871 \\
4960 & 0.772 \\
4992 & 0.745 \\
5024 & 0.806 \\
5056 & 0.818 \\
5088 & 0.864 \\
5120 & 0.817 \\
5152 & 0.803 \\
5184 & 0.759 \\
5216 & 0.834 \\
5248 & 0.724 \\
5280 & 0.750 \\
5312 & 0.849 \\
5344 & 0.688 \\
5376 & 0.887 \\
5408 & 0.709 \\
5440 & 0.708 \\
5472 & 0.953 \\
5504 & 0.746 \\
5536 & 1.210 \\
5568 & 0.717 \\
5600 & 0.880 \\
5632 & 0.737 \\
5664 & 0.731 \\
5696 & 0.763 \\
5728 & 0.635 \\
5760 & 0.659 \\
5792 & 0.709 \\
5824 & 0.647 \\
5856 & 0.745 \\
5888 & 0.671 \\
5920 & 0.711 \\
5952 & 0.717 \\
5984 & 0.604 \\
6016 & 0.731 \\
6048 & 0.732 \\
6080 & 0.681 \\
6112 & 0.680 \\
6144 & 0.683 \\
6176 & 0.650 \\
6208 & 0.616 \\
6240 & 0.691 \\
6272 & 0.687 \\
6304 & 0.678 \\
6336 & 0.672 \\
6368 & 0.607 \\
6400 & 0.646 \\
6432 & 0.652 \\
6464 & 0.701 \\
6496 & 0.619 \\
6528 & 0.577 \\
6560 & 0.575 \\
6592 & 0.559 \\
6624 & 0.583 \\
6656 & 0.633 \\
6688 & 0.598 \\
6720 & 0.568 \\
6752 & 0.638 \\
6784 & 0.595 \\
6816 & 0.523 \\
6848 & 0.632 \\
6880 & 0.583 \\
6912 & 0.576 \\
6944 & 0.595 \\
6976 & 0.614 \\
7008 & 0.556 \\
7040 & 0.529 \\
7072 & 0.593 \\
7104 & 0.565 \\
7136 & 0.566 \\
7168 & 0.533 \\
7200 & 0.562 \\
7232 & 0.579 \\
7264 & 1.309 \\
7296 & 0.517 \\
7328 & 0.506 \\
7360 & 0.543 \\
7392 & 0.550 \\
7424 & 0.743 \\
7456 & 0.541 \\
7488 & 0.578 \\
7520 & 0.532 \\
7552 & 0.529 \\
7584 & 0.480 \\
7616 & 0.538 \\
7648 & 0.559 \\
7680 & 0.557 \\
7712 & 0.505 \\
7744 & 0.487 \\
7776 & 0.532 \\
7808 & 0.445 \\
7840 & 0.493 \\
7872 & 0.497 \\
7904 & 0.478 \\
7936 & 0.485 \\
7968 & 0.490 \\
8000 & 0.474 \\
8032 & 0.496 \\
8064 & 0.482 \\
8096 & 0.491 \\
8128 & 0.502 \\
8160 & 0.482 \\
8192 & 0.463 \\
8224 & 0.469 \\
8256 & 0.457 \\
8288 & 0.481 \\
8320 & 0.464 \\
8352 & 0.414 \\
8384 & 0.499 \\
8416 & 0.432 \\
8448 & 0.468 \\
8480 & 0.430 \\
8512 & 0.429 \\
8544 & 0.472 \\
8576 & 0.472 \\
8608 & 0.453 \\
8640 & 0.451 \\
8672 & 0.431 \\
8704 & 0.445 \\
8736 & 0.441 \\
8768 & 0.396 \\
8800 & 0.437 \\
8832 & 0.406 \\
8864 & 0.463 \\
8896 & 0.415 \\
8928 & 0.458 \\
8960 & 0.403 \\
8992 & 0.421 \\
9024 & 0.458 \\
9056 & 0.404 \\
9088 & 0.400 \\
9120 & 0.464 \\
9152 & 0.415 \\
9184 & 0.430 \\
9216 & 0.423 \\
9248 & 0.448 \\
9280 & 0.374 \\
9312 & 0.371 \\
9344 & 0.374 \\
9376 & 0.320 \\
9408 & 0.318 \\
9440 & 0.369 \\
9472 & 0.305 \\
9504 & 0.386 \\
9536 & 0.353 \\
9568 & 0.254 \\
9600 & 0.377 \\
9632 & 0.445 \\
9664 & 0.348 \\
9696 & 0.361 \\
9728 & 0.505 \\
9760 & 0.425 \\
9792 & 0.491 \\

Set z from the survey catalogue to 0.10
